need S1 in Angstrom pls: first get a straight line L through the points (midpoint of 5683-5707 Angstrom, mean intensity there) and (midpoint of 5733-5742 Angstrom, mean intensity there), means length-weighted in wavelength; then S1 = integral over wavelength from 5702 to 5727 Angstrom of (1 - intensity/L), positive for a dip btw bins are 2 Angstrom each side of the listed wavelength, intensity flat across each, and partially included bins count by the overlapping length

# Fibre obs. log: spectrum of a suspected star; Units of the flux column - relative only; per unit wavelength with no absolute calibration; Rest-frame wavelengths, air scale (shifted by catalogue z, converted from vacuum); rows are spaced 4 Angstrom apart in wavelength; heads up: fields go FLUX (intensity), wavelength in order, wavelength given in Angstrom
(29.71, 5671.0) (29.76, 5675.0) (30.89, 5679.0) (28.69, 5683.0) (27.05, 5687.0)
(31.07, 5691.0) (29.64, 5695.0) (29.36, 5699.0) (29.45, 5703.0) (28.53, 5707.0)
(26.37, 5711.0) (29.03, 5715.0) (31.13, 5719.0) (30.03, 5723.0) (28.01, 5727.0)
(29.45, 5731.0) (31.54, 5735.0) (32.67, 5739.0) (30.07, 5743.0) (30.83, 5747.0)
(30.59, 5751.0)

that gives 1.18 Angstrom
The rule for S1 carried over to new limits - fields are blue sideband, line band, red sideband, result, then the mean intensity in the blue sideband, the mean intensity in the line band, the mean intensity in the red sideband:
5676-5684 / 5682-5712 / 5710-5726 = 0.8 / 29.9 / 28.9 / 29.2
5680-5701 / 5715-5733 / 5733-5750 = 0.6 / 29.2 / 29.6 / 31.2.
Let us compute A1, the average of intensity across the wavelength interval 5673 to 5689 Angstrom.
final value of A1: 29.1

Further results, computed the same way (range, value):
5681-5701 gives 29.2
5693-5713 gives 28.7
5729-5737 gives 30.5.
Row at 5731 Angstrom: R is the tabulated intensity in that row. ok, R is 29.45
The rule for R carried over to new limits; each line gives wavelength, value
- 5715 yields 29.03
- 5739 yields 32.67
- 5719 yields 31.13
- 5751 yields 30.59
